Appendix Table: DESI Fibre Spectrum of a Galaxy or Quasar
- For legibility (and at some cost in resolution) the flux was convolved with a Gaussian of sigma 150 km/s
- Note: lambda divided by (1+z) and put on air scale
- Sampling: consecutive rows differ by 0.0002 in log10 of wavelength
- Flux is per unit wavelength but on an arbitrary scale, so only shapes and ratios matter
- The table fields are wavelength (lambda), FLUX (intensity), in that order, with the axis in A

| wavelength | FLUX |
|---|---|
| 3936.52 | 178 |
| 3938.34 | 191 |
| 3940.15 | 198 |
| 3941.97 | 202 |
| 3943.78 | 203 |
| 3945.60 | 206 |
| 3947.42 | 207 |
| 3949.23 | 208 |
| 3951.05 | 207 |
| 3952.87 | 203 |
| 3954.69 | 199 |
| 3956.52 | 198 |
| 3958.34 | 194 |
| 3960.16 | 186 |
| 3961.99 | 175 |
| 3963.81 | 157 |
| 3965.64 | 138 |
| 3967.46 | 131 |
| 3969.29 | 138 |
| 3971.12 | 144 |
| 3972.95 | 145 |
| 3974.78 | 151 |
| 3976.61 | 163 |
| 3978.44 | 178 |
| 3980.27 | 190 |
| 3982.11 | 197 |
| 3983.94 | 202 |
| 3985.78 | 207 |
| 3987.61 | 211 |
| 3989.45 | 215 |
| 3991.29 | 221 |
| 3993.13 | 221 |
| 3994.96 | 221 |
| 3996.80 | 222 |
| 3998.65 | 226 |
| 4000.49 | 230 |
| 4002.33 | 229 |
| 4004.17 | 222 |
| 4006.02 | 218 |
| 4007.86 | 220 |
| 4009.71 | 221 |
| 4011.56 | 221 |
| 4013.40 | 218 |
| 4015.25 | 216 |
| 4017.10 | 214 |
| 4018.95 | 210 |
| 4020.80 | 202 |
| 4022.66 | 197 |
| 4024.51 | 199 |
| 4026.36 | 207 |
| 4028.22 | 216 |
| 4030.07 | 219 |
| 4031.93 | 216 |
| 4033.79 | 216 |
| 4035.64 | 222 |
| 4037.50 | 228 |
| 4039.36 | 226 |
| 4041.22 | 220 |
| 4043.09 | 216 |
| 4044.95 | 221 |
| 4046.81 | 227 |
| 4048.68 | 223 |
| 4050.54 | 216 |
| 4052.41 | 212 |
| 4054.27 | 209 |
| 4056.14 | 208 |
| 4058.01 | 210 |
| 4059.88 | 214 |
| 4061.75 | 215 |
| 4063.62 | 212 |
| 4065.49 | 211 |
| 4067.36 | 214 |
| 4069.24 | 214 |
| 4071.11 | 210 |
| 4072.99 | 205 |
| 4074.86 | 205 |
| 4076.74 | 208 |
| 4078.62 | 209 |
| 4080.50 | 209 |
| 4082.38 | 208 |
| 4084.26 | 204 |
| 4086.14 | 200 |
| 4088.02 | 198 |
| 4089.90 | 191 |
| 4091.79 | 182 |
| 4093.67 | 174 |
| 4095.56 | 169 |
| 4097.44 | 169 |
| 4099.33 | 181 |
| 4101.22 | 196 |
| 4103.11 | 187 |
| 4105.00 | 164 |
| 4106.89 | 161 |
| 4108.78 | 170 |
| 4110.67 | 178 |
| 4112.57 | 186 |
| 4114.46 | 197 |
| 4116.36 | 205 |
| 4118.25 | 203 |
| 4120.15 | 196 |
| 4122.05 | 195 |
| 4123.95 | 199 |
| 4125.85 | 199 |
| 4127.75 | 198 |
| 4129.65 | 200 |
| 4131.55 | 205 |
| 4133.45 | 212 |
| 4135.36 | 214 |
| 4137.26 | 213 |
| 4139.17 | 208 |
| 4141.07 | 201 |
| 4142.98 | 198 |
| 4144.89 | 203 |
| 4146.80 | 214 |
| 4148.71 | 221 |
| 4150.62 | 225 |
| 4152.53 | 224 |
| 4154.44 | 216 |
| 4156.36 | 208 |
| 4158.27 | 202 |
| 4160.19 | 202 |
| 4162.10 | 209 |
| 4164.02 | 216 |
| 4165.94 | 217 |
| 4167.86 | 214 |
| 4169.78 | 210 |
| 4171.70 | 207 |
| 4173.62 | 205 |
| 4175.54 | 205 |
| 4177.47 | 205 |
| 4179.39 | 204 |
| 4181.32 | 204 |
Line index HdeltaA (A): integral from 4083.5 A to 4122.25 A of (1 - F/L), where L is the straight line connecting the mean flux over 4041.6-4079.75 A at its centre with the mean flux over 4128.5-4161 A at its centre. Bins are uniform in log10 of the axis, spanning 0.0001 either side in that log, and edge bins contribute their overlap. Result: 4.7 A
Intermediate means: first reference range 213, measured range 186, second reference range 210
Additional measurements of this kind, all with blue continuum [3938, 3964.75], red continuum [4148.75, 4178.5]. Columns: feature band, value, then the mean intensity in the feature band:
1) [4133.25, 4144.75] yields 0.13 A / 207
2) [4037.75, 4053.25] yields -1.37 A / 220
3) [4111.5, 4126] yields 0.75 A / 197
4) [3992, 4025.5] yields -2.89 A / 217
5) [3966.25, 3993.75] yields 2.47 A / 180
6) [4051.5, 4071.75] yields -0.79 A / 212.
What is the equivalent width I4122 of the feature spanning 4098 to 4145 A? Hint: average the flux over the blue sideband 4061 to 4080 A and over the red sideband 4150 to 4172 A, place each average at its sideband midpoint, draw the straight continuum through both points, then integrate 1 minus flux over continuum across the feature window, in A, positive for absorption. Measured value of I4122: 3.8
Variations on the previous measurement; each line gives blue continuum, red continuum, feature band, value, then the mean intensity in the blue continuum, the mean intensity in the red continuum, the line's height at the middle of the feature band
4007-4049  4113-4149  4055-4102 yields 2.1 A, 216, 204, 210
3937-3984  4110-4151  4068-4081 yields -0.9 A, 181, 203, 196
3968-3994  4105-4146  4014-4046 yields -4.5 A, 184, 197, 188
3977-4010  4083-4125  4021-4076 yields -3.8 A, 213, 187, 200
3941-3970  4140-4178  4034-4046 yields -1.6 A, 185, 210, 195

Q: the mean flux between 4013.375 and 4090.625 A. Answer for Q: 212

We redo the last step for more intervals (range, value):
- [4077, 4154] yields 197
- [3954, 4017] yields 195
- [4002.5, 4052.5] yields 217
